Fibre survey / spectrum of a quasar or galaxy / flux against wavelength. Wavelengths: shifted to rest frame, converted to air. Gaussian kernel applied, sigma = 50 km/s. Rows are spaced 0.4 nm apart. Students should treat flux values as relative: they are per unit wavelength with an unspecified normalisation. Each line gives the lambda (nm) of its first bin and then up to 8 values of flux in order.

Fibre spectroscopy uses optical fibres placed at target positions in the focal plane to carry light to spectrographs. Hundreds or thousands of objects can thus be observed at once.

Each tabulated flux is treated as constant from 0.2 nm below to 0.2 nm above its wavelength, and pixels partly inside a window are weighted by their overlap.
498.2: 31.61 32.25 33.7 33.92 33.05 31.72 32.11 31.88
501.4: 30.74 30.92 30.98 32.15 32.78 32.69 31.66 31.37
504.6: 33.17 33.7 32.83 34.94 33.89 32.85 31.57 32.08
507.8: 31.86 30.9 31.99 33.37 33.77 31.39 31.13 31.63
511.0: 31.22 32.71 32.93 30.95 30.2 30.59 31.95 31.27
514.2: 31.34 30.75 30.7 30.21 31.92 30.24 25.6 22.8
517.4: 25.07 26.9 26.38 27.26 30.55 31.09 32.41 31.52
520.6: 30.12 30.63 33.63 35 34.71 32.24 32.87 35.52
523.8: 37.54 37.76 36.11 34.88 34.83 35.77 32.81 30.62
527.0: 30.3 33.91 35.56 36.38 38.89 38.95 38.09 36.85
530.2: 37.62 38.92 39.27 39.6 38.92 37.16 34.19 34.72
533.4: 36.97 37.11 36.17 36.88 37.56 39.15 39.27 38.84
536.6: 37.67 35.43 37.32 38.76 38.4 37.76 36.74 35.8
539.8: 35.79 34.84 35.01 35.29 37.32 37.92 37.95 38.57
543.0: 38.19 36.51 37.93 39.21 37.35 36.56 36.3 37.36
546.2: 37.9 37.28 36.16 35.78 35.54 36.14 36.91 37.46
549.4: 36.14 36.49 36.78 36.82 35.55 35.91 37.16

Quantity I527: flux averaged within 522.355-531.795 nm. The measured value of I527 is 35.9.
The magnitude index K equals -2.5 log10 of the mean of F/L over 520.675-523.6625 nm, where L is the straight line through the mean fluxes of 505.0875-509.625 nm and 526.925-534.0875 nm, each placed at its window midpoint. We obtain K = 0.06 mag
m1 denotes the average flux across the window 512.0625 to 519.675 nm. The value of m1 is 29.3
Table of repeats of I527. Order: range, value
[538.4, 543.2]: 36.8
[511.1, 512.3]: 32.2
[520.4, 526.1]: 34.4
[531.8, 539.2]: 37.3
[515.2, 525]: 31.2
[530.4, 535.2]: 37.3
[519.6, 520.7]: 31.5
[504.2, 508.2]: 32.8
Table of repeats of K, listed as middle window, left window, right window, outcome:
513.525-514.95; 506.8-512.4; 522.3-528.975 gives 0.06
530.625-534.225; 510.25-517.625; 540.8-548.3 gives -0.09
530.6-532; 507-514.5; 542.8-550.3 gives -0.13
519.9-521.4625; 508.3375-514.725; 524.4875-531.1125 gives 0.09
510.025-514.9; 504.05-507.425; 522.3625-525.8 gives 0.08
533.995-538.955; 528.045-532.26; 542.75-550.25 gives 0.00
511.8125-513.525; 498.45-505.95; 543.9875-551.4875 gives 0.08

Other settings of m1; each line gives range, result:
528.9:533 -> 37.8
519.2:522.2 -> 32.2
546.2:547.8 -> 36.5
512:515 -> 31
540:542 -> 36.1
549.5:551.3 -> 36.4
